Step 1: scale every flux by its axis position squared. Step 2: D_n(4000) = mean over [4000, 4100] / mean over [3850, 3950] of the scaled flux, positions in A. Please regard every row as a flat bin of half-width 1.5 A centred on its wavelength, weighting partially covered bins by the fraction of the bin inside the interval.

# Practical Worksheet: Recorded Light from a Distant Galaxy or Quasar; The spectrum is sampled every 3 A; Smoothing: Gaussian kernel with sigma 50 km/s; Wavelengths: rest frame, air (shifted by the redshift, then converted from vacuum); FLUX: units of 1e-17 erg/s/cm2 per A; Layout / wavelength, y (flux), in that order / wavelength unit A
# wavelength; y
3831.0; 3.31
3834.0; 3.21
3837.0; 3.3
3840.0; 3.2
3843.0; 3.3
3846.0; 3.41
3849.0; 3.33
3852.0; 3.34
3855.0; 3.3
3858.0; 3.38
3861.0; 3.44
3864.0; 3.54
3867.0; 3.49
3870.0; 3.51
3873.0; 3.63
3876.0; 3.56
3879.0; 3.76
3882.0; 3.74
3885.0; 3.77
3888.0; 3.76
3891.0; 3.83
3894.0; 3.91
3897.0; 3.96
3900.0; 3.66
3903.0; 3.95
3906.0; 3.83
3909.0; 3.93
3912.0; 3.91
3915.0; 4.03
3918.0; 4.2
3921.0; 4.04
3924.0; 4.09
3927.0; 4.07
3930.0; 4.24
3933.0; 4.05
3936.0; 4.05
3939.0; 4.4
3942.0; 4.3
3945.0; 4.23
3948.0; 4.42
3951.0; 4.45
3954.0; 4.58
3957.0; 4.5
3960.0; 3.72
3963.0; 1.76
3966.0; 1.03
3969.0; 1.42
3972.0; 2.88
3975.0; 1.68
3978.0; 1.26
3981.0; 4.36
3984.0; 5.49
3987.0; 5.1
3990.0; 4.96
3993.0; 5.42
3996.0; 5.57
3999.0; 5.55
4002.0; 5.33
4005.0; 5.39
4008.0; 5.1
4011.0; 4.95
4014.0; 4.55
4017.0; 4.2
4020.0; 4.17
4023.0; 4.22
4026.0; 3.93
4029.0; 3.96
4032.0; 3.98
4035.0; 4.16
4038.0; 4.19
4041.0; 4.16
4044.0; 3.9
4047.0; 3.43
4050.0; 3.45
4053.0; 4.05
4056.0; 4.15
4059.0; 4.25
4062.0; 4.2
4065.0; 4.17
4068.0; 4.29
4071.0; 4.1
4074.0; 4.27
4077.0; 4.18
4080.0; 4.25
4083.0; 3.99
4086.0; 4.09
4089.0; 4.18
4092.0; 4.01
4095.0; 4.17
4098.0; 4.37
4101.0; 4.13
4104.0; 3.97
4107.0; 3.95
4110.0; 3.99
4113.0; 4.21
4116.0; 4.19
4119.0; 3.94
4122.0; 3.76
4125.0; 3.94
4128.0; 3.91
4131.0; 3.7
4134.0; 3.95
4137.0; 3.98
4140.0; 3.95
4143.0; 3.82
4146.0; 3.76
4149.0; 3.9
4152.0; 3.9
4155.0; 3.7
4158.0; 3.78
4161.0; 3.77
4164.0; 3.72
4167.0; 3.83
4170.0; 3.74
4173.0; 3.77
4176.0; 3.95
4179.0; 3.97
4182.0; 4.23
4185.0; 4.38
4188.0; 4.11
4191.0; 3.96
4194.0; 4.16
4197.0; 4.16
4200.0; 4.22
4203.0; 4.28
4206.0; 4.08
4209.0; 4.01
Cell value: 1.2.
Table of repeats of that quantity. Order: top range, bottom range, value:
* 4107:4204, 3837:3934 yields 1.22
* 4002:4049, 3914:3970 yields 1.19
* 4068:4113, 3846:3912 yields 1.26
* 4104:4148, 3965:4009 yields 1.04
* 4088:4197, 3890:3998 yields 1.13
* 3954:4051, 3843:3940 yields 1.12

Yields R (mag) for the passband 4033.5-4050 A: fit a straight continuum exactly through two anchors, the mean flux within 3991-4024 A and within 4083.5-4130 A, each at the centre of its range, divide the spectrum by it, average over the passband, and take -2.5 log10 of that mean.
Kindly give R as 0.18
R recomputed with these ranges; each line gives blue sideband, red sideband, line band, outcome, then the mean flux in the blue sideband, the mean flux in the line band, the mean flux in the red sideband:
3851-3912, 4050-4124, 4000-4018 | -0.249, 3.67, 4.96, 4.1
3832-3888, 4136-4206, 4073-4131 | -0.060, 3.46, 4.07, 3.96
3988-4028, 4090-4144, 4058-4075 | 0.048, 4.86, 4.21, 4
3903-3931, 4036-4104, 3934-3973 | 0.146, 4.03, 3.53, 4.09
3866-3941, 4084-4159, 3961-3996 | 0.181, 3.9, 3.32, 3.97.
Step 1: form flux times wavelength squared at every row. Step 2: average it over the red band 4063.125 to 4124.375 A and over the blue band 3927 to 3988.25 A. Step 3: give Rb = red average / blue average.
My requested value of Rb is 1.22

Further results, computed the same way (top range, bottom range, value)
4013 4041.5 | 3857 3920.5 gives 1.18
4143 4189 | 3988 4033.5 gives 0.88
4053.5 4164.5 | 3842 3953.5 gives 1.16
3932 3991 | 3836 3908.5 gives 1.05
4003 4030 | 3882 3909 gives 1.25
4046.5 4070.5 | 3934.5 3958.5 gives 0.98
